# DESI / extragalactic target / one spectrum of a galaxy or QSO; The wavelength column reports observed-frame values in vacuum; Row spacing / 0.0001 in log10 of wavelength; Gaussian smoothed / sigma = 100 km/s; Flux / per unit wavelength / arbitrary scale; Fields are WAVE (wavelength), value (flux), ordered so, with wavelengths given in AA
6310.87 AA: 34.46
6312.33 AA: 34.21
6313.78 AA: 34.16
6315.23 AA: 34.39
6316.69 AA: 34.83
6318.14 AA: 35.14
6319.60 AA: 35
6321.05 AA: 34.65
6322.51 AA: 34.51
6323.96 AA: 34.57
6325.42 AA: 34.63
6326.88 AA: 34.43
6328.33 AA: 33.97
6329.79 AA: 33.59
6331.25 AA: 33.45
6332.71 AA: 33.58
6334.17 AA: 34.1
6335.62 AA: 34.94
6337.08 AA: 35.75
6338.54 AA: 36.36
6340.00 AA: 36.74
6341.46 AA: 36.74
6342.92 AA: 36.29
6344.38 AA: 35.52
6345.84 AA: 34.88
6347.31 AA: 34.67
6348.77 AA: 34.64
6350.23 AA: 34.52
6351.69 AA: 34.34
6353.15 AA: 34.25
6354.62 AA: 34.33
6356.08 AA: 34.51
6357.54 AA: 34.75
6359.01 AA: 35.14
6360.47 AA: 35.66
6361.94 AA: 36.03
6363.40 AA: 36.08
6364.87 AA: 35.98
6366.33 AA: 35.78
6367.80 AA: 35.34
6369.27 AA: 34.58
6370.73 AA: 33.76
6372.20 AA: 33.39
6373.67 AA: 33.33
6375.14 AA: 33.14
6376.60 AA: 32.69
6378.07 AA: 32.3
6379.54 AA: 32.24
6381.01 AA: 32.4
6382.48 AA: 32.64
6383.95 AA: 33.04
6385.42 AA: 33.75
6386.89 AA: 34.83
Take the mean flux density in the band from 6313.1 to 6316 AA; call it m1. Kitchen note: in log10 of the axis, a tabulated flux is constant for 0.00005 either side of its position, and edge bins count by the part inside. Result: 34.3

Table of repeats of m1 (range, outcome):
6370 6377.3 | 33.3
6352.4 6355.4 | 34.3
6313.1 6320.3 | 34.7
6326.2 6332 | 33.9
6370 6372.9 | 33.6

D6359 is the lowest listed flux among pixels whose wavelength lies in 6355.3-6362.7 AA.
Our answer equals 34.51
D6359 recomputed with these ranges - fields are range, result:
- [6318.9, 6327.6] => 34.43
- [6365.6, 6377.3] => 32.69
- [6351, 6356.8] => 34.25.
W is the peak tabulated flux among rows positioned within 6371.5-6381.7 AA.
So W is 33.39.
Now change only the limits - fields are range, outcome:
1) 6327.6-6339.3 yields 36.36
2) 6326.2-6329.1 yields 34.43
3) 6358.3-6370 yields 36.08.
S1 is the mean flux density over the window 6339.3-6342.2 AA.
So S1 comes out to 36.7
